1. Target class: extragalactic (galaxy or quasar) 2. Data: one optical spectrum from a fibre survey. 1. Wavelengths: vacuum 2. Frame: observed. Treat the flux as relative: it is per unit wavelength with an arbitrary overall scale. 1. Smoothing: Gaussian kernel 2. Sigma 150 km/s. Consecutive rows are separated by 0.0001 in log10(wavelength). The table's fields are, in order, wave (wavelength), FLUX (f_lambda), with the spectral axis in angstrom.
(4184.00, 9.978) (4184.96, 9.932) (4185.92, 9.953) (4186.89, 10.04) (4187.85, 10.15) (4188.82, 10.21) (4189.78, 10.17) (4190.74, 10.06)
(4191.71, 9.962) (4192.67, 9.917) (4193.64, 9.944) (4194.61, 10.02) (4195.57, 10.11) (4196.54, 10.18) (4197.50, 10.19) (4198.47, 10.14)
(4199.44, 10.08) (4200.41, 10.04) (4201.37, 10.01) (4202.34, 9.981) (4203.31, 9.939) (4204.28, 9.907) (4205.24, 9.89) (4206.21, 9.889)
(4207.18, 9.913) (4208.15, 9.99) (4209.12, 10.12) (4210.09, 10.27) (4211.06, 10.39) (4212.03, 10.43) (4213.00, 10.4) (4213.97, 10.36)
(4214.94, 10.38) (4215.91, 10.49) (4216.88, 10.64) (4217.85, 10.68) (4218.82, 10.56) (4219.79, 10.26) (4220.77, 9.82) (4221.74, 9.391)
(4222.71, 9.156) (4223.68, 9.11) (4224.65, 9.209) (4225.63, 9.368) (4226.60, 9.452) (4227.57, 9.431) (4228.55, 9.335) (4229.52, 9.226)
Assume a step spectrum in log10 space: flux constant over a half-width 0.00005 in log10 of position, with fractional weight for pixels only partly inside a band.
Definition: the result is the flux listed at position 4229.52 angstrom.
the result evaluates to 9.226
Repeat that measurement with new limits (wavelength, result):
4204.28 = 9.907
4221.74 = 9.391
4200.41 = 10.04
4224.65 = 9.209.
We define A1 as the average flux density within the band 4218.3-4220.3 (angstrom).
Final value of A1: 10.4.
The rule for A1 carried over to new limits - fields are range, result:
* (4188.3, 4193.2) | 10.1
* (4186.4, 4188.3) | 10.1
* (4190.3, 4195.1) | 9.98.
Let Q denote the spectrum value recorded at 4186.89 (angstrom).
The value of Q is 10.04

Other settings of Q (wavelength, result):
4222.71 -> 9.156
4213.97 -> 10.36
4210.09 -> 10.27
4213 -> 10.4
